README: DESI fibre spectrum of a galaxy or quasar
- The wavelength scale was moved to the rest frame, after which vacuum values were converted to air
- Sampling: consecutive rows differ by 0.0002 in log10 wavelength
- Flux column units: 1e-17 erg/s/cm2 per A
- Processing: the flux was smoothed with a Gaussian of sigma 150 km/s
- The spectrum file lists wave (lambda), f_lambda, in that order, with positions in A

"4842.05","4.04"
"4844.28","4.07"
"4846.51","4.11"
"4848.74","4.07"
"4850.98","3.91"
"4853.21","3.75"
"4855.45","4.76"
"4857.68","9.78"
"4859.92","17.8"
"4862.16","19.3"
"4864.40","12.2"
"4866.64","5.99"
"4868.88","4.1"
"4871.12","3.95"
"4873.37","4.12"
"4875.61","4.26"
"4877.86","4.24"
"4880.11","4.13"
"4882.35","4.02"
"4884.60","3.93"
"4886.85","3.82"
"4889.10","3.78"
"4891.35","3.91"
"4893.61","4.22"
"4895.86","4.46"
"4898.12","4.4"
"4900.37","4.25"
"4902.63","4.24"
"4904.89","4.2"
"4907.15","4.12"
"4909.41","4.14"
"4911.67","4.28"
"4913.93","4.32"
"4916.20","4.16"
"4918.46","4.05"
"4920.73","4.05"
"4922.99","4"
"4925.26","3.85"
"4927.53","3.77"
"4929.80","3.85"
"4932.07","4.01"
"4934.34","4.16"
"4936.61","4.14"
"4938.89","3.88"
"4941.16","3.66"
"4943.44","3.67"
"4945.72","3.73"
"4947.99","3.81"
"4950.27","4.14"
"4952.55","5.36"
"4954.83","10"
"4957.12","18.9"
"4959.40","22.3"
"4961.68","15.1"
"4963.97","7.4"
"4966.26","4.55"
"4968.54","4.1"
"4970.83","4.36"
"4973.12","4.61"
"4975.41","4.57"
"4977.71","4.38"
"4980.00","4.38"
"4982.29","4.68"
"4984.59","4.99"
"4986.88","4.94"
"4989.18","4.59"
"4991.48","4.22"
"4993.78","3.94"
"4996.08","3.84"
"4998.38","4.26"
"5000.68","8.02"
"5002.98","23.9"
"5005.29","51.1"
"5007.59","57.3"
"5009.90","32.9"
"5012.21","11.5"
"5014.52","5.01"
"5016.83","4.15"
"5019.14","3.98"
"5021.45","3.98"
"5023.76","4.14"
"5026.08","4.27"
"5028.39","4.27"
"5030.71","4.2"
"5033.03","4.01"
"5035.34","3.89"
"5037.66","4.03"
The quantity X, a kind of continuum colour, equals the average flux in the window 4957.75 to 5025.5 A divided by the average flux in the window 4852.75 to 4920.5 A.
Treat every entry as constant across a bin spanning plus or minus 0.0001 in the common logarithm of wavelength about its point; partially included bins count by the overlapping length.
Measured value 1.95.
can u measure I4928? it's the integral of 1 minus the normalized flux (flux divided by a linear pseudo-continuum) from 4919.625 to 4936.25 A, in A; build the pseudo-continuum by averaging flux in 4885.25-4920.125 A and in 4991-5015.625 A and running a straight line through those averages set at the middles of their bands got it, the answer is 8.2 A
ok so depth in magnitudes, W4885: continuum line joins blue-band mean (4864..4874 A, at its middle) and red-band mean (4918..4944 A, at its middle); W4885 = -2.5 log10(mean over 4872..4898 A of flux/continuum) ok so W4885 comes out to 0.27 mag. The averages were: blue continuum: 5.72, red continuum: 3.93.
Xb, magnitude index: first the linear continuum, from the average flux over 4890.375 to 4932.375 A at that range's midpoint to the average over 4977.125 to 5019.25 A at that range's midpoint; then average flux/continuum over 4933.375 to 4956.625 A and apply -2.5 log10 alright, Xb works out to 0.46 mag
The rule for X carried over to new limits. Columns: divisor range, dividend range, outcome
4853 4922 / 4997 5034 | 2.53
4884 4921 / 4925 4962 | 1.66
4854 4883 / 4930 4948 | 0.51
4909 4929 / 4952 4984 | 2.01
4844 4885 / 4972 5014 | 2.01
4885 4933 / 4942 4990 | 1.68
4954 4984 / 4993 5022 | 2.03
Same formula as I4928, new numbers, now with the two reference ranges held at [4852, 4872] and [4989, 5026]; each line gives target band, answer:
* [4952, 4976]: 6.0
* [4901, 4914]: 7.9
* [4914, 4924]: 6.3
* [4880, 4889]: 5.4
